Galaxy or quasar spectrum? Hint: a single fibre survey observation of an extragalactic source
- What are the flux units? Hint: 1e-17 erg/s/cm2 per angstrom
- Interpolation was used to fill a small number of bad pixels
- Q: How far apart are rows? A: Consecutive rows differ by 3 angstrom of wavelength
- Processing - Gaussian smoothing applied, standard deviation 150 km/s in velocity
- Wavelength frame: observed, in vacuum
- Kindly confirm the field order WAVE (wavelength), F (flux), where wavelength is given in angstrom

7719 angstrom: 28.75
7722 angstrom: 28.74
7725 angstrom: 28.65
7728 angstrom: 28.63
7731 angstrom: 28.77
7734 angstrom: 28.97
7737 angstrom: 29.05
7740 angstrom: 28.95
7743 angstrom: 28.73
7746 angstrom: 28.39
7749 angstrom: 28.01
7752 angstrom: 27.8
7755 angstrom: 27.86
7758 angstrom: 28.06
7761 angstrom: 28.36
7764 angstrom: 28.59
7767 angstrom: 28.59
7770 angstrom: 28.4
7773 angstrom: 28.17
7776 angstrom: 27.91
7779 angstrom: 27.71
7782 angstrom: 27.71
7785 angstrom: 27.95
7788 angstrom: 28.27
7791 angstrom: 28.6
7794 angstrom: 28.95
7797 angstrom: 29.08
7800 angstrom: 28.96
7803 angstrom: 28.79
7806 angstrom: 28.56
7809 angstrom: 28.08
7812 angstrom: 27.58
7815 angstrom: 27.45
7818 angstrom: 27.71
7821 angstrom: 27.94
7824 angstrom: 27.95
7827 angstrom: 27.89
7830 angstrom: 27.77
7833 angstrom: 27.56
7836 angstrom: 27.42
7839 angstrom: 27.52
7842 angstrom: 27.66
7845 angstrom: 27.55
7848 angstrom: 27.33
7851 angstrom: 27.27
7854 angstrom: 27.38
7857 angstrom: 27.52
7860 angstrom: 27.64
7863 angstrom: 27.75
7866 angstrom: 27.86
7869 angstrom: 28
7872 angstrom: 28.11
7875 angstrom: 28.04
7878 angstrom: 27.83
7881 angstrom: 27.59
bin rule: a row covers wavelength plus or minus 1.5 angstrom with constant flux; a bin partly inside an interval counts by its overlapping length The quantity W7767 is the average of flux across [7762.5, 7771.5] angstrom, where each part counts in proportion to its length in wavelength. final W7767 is 28.5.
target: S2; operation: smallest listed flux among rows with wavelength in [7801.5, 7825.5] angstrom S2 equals 27.45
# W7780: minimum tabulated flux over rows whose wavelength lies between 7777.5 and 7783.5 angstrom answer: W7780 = 27.71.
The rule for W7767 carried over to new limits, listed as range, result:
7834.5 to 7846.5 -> 27.5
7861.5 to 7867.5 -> 27.8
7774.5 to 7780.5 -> 27.8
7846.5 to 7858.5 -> 27.4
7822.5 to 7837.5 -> 27.7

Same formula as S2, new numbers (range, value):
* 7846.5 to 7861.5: 27.27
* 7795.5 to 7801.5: 28.96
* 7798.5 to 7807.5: 28.56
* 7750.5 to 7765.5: 27.8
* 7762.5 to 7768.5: 28.59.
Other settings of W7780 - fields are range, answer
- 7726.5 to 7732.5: 28.63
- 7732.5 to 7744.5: 28.73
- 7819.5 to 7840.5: 27.42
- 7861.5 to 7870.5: 27.75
